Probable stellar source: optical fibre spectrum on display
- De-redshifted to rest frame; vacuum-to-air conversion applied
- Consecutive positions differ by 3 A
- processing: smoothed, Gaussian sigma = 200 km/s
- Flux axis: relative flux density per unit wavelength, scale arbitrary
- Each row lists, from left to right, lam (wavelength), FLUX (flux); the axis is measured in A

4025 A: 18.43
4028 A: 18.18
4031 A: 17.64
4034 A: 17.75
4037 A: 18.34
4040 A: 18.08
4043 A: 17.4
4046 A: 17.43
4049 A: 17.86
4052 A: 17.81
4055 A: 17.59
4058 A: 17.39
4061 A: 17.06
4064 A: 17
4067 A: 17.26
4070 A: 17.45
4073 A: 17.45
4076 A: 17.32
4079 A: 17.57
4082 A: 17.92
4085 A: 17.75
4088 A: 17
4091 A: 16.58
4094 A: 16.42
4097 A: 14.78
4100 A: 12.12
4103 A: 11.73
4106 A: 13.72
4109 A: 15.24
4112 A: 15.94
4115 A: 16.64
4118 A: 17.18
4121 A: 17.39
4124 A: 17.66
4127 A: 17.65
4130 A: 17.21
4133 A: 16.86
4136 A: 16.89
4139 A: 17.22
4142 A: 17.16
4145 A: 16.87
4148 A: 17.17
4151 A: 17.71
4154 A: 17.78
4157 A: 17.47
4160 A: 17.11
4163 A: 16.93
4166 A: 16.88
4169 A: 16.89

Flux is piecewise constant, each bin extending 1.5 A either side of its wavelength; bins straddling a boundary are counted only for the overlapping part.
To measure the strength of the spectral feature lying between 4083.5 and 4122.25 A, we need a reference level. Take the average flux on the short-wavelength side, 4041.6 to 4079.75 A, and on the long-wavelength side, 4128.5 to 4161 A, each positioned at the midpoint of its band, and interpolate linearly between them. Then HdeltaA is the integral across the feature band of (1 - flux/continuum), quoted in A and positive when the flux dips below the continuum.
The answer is 3.9 A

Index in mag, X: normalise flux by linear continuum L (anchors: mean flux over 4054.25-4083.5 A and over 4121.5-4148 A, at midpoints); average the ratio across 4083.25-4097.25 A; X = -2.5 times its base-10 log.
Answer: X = 0.04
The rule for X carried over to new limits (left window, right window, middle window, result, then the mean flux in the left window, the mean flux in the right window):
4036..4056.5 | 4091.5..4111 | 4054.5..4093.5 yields -0.09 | 17.8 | 14.2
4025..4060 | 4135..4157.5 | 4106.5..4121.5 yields 0.08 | 17.8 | 17.3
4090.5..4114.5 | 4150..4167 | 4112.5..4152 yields -0.08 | 14.6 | 17.3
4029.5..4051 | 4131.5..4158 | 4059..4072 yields 0.03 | 17.8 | 17.2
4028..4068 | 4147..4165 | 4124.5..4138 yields 0.01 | 17.6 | 17.4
